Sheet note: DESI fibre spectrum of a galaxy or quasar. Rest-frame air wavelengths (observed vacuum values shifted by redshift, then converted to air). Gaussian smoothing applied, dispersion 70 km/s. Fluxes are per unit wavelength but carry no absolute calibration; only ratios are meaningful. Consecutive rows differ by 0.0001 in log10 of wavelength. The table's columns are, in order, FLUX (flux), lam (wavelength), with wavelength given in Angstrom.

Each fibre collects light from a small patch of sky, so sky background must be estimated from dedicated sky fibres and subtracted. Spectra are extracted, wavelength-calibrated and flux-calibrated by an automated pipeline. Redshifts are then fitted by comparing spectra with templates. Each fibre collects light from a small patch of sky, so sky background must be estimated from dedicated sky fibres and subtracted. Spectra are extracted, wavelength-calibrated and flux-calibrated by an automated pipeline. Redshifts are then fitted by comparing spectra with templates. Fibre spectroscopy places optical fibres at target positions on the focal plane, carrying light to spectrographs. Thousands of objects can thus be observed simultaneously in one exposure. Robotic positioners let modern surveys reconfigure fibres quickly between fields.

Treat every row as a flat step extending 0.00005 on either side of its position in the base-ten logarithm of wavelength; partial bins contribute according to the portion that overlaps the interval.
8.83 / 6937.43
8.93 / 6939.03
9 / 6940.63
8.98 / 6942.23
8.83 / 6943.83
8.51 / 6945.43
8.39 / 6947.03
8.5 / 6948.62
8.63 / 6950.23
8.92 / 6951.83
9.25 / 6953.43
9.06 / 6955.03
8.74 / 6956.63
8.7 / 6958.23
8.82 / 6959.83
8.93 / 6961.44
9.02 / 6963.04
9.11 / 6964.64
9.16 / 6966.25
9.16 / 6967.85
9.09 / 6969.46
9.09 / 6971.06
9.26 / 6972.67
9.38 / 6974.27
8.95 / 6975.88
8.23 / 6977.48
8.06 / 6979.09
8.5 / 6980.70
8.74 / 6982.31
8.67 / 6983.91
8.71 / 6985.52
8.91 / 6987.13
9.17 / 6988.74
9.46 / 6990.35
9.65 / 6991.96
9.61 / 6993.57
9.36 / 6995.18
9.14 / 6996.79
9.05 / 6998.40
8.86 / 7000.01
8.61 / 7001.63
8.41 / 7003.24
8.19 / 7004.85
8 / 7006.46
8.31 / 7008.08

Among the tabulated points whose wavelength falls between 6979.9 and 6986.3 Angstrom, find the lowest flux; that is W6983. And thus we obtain 8.5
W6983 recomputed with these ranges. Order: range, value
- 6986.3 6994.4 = 8.91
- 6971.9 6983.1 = 8.06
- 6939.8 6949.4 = 8.39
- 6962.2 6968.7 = 9.02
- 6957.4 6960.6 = 8.7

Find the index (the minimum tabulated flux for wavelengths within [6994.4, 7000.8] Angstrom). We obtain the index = 8.86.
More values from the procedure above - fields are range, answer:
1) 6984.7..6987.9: 8.71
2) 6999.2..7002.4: 8.61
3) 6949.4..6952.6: 8.63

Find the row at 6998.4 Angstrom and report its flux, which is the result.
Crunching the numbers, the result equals 9.05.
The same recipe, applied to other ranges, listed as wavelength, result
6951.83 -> 8.92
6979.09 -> 8.06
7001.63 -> 8.61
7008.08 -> 8.31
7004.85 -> 8.19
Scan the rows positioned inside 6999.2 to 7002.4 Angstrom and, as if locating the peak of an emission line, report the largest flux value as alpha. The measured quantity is 8.86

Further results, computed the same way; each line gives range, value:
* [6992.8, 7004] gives 9.61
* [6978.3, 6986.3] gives 8.74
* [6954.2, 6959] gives 9.06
